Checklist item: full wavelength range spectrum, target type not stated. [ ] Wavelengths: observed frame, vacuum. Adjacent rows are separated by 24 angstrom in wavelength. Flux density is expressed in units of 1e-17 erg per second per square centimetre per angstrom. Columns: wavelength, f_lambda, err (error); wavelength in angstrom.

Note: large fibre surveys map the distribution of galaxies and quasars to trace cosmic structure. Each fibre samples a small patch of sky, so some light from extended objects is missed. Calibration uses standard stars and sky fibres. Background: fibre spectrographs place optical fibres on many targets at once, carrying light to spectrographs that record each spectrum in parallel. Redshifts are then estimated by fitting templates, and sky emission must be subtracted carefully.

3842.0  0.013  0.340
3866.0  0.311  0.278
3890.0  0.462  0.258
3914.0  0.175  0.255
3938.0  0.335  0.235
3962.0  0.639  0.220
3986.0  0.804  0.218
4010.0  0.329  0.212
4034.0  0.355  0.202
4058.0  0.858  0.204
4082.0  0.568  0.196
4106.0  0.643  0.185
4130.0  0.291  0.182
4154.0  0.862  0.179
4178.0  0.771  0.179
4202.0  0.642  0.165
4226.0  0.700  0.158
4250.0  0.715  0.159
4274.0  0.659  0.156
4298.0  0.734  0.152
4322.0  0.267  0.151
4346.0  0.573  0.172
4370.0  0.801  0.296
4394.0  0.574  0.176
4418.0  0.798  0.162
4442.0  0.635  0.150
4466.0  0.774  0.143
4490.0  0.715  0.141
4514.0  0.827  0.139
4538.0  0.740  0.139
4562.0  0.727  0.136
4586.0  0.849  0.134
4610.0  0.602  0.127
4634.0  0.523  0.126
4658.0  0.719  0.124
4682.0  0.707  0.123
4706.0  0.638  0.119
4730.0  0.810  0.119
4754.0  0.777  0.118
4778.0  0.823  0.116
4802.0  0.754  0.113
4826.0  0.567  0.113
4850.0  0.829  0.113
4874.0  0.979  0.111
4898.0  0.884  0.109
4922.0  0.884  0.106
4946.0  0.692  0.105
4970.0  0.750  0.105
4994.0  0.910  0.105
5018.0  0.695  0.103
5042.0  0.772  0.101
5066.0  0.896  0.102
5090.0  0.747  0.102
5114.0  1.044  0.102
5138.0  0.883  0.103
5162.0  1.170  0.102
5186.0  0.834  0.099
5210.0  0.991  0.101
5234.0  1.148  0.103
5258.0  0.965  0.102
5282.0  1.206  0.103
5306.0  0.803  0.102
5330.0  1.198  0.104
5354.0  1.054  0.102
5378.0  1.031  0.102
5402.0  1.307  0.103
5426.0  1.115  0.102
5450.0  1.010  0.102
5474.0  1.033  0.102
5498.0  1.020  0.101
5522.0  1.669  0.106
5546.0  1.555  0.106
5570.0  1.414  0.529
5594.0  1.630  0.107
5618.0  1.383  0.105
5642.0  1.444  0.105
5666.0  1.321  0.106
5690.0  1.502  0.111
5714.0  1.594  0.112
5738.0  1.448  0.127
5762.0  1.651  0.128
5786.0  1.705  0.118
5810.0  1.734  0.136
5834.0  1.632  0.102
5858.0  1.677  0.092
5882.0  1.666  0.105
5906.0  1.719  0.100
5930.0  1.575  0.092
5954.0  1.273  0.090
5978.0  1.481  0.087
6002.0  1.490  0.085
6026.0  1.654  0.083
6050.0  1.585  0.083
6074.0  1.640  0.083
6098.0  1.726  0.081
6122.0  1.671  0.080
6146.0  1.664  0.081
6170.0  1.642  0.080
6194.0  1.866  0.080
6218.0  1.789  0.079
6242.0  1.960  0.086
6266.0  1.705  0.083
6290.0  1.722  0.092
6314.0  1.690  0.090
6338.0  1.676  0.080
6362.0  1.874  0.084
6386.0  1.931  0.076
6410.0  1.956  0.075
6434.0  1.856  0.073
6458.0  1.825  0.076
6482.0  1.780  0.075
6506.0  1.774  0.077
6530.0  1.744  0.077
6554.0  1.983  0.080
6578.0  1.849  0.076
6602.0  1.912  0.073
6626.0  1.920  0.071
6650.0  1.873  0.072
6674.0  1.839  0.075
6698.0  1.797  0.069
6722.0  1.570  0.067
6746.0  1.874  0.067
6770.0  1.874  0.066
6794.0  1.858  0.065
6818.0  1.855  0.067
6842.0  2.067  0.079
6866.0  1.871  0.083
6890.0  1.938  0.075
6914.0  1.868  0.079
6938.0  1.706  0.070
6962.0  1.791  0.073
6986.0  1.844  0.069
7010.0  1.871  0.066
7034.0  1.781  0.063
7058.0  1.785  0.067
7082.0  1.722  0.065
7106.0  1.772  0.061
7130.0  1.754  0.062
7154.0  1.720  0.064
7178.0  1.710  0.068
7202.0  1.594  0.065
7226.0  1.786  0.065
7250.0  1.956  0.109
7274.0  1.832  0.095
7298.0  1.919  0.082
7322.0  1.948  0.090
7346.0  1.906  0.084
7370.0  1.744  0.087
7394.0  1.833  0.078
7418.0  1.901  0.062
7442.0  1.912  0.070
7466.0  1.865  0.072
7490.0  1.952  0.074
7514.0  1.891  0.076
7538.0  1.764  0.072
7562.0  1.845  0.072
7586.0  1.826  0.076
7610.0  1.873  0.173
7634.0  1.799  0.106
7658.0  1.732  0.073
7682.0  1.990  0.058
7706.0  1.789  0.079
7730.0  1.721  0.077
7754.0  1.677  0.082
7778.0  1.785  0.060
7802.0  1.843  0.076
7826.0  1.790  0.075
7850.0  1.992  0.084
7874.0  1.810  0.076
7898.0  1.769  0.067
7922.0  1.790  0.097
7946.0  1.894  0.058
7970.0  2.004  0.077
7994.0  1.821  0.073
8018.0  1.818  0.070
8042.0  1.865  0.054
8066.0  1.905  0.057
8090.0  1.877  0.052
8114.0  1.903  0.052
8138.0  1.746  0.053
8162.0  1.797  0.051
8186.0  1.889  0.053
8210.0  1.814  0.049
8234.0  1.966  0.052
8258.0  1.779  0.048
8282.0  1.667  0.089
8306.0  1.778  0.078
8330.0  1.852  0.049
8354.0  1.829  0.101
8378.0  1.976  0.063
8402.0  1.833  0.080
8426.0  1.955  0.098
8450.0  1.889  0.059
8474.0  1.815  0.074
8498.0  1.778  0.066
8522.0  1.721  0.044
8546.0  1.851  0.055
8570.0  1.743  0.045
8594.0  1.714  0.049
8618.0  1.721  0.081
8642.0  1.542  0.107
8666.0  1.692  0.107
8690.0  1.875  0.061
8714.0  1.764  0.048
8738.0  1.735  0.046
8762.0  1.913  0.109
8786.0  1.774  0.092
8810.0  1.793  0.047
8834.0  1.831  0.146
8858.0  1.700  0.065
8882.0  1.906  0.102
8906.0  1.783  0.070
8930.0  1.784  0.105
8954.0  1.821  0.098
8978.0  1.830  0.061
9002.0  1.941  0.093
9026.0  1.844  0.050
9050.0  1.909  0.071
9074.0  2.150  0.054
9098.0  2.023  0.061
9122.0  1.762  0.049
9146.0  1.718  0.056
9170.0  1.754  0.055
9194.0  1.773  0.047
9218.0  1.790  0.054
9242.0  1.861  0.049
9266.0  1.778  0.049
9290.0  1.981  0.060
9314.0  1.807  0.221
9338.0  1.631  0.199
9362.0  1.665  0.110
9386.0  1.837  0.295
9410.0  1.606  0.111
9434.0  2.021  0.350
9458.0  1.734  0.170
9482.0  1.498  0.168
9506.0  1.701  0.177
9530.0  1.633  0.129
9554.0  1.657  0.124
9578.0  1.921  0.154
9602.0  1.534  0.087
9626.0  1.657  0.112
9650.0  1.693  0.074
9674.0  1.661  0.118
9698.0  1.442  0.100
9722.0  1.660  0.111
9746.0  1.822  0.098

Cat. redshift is 0.38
